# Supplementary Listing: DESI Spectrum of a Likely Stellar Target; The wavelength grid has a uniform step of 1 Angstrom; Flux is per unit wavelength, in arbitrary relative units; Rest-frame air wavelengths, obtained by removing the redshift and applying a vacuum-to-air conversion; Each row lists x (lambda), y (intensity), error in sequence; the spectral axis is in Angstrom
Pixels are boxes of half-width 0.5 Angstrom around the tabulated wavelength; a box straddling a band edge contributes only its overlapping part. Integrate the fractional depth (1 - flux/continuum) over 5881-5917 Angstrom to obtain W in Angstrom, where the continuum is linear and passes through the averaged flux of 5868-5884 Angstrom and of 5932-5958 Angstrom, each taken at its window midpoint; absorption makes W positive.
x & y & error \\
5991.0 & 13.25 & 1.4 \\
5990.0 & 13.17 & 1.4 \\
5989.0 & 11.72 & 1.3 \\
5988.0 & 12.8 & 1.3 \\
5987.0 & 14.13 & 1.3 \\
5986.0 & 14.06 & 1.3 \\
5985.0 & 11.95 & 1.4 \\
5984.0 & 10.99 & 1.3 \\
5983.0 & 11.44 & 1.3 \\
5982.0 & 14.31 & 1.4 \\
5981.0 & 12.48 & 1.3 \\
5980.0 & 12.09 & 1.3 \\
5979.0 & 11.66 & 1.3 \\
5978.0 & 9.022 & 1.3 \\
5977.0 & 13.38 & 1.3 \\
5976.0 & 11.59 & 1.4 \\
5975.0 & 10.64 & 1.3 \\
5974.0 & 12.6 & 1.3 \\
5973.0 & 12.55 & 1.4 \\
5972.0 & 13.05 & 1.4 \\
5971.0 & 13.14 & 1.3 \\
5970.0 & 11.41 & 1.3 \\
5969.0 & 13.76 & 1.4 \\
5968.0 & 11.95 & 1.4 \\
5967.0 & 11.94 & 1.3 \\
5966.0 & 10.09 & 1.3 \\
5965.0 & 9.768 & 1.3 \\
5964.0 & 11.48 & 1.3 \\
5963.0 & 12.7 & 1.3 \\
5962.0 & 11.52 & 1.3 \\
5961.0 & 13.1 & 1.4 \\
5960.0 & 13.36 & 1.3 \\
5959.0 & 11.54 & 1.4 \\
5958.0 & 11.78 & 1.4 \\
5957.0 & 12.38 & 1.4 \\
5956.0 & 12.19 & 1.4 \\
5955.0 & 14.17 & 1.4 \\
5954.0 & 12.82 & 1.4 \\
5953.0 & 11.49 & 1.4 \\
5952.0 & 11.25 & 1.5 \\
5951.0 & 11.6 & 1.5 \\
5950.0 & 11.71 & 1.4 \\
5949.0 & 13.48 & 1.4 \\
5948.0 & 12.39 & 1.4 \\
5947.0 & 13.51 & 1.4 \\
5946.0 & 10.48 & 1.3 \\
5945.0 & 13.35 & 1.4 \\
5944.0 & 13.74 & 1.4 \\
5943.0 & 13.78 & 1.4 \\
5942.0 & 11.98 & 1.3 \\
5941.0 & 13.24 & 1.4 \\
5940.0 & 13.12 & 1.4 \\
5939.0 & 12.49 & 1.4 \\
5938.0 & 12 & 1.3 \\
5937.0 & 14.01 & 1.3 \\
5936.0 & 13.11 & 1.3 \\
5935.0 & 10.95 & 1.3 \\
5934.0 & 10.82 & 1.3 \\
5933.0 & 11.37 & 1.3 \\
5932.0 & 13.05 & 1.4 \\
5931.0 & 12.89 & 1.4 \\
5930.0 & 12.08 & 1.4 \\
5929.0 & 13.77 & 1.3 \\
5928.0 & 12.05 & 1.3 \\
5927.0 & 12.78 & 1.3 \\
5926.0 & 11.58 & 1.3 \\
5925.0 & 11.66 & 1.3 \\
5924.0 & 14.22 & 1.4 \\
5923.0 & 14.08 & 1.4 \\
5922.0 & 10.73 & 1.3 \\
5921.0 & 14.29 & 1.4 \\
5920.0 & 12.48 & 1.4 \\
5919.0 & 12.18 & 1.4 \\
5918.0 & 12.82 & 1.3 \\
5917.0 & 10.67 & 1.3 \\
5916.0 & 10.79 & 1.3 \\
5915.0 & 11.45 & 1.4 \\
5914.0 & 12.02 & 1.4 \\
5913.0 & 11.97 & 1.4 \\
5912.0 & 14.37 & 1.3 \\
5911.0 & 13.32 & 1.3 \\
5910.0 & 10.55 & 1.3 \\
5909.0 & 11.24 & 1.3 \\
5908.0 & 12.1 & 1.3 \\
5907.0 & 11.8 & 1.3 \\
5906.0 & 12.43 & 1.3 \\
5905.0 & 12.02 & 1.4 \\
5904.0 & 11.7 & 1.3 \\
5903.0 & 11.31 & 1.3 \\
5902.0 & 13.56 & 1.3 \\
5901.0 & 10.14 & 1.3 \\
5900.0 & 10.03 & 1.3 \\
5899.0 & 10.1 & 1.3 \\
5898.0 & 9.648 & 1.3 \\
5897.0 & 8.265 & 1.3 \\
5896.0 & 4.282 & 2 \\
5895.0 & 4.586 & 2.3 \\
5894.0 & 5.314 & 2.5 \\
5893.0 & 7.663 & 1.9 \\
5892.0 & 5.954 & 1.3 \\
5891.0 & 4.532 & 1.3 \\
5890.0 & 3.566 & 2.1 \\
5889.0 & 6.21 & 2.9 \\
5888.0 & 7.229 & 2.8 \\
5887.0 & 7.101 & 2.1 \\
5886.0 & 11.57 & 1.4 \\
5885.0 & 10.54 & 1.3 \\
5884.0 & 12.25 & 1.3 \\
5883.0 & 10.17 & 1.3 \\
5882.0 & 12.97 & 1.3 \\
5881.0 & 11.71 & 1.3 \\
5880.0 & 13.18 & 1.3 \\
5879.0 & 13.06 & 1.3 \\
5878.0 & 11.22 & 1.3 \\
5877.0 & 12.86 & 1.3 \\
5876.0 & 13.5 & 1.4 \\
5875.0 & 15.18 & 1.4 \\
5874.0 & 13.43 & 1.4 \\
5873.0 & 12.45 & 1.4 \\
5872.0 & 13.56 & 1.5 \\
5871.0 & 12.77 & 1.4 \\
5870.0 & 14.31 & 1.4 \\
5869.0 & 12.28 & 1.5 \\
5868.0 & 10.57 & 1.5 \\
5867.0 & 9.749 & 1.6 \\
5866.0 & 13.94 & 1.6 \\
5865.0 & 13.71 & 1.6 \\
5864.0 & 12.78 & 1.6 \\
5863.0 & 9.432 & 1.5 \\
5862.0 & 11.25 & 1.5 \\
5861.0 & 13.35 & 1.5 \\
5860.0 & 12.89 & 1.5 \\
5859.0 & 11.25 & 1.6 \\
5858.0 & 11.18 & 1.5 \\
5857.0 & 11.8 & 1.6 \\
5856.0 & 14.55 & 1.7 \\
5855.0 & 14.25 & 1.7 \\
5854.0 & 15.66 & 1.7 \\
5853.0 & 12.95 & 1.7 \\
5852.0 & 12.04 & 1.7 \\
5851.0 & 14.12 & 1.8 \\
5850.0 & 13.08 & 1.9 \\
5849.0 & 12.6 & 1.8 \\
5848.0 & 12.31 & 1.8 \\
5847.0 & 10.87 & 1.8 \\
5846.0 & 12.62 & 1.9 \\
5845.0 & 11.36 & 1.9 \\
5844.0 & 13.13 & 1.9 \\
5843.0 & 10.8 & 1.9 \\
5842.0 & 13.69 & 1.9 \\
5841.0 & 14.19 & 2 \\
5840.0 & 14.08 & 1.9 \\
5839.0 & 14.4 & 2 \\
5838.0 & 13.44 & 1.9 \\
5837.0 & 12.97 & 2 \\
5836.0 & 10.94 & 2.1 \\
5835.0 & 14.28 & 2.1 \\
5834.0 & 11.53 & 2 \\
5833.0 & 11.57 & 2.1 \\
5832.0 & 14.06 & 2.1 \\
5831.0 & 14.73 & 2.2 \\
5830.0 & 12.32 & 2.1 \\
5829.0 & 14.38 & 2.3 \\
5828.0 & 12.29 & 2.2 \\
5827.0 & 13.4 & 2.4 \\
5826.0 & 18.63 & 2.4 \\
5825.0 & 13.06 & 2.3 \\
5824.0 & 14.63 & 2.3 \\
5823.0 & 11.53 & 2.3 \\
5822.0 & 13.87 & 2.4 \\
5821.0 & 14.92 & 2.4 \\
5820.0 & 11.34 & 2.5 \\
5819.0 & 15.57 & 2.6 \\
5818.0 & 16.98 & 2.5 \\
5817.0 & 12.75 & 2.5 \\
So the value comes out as 8.0 Angstrom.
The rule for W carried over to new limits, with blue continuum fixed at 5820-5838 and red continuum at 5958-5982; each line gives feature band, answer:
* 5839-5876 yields 1.04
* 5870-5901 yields 7.13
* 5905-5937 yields 0.56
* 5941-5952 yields -0.30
